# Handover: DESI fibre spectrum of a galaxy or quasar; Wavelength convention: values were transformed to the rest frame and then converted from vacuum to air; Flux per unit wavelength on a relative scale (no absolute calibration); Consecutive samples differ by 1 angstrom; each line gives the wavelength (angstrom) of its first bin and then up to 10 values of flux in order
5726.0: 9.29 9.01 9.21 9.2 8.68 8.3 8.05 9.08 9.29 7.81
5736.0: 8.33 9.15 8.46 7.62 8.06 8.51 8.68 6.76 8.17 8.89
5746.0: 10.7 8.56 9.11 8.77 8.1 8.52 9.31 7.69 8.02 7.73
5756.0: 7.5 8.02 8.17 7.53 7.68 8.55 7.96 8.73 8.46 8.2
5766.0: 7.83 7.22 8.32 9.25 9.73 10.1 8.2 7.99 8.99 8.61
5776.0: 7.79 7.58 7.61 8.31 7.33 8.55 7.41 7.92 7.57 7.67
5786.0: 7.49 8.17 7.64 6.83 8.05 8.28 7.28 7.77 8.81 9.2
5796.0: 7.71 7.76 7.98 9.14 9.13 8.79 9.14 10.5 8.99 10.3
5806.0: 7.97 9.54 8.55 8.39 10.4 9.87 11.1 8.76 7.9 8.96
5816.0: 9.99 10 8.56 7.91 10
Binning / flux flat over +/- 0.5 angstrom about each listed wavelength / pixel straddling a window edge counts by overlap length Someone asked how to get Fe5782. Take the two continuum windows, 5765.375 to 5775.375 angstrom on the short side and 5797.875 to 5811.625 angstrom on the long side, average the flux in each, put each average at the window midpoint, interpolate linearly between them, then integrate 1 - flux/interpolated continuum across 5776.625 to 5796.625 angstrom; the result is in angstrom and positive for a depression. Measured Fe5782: 2.4 angstrom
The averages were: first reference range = 8.62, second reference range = 9.24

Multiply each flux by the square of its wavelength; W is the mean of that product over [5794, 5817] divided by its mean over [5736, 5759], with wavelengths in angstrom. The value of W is 1.1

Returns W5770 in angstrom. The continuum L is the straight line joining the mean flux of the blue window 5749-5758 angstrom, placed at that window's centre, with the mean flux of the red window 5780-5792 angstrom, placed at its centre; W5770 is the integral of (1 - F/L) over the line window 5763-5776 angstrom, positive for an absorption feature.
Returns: -1.0 angstrom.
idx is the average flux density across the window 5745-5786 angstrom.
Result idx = 8.28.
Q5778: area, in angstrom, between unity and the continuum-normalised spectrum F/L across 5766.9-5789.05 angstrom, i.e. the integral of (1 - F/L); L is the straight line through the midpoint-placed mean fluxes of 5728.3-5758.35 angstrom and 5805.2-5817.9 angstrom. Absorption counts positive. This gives 1.8 angstrom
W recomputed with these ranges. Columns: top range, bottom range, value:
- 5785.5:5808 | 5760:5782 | 1.03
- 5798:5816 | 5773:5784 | 1.17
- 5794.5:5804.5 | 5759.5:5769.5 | 1.09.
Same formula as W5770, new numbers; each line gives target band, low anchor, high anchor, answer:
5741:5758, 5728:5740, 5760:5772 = 0.3 angstrom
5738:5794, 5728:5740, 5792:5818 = 3.7 angstrom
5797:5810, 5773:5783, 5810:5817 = 0.1 angstrom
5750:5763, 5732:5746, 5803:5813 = 0.9 angstrom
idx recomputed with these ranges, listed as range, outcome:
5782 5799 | 7.91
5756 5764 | 8.08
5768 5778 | 8.62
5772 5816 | 8.47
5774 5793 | 7.81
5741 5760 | 8.33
